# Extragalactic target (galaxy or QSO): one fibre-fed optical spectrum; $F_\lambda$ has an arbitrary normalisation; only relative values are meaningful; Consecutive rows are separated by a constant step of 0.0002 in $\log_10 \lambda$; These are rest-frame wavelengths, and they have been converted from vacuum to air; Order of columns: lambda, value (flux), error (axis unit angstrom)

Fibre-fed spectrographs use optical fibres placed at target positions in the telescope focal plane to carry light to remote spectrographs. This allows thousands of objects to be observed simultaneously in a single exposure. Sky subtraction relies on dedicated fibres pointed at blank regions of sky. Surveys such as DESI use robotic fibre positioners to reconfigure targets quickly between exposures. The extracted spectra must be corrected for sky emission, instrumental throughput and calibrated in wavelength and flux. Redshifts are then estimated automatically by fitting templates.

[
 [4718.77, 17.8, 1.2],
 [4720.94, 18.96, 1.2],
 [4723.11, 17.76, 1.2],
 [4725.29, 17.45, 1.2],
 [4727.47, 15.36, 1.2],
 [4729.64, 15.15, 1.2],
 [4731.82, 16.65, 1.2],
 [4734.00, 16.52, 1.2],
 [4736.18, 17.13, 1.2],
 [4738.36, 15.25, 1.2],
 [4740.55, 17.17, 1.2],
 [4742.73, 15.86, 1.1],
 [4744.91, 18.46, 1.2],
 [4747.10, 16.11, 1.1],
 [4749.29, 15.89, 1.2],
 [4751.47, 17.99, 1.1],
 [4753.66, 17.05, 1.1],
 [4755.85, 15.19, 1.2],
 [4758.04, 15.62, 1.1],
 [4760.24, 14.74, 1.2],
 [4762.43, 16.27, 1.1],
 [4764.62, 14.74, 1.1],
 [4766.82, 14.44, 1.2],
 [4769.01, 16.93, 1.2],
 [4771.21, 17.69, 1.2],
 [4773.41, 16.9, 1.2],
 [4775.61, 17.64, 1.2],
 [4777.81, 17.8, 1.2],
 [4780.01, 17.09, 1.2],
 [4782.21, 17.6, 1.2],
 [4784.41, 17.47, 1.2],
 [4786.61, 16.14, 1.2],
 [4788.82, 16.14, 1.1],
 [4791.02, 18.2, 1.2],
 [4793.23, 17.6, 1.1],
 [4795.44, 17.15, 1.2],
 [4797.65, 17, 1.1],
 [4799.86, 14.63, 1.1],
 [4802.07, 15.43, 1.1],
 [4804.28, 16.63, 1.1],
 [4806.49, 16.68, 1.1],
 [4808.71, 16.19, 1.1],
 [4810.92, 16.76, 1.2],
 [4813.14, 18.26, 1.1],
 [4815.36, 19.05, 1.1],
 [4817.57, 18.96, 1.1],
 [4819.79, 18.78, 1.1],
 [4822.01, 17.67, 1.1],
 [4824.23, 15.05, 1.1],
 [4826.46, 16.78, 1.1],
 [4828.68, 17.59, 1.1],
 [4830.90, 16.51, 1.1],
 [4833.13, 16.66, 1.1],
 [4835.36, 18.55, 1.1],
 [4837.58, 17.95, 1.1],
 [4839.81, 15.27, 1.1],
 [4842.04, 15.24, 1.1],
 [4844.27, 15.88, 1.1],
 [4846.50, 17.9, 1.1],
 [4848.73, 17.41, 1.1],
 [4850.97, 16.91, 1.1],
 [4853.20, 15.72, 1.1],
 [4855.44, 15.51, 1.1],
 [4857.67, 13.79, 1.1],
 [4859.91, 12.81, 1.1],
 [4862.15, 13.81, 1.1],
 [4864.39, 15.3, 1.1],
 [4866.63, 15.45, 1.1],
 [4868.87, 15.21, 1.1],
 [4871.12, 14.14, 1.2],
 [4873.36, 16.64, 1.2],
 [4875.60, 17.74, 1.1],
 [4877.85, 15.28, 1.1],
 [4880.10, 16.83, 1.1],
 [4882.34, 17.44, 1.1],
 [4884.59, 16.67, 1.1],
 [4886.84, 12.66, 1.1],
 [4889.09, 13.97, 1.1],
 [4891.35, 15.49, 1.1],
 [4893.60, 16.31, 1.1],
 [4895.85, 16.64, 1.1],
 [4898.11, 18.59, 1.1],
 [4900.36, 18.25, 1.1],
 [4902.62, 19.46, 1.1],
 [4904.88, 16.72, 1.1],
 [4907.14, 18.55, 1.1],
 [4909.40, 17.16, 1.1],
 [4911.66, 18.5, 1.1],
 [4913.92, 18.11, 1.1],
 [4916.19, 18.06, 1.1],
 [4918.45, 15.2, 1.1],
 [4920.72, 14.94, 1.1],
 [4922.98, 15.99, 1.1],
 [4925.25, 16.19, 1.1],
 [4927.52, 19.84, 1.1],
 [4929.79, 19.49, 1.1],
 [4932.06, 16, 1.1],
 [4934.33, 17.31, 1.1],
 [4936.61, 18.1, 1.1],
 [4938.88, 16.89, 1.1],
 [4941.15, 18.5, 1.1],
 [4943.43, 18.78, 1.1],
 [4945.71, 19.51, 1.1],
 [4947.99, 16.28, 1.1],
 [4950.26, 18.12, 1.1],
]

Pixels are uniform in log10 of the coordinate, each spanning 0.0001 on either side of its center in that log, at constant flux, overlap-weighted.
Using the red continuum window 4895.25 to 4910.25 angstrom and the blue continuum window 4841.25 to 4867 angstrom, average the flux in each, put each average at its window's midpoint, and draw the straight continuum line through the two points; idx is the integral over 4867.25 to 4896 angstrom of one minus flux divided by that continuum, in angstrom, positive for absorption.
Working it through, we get 1.9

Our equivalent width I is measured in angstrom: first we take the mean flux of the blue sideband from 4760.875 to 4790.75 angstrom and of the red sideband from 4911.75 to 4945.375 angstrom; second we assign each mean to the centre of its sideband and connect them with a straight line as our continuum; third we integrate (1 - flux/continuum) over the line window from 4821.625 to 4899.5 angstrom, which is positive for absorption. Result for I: 5.0 angstrom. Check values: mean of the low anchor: 16.7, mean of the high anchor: 17.5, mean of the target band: 16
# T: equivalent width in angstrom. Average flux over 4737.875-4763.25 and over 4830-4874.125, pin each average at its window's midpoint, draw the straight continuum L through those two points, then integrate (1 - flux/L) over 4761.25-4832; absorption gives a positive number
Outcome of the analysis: -3.68 angstrom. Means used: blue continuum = 16.3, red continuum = 15.8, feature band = 16.9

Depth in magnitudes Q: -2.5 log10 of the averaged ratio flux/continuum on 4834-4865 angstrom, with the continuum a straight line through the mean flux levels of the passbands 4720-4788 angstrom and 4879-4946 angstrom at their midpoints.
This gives 0.07 mag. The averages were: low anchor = 16.6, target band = 15.9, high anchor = 17.2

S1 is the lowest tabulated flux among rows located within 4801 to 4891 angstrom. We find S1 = 12.66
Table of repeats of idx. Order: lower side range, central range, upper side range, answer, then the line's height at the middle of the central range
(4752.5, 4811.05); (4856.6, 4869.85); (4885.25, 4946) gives 1.99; 16.9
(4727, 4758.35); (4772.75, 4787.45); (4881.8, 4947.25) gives -0.61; 16.6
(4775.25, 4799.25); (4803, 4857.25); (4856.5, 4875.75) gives -3.50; 15.9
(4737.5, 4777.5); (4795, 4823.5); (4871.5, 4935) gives -1.01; 16.6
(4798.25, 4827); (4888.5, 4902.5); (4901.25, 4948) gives 0.49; 17.5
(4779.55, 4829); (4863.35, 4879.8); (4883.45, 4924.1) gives 1.08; 16.8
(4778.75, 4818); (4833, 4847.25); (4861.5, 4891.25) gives -0.48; 16.2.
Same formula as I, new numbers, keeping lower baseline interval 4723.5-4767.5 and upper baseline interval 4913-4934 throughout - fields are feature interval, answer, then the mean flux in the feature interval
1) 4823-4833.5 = 0.1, 16.5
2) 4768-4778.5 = -0.7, 17.4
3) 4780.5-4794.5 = -0.7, 17.2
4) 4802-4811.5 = 0.0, 16.4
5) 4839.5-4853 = 0.2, 16.5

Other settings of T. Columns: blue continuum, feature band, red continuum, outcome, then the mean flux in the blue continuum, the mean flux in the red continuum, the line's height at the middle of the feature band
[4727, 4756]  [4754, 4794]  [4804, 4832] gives 0.6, 16.5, 17.3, 16.8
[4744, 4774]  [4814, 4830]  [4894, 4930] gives -0.9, 16.3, 17.5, 16.8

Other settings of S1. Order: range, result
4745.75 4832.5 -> 14.44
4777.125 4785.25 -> 17.09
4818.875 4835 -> 15.05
